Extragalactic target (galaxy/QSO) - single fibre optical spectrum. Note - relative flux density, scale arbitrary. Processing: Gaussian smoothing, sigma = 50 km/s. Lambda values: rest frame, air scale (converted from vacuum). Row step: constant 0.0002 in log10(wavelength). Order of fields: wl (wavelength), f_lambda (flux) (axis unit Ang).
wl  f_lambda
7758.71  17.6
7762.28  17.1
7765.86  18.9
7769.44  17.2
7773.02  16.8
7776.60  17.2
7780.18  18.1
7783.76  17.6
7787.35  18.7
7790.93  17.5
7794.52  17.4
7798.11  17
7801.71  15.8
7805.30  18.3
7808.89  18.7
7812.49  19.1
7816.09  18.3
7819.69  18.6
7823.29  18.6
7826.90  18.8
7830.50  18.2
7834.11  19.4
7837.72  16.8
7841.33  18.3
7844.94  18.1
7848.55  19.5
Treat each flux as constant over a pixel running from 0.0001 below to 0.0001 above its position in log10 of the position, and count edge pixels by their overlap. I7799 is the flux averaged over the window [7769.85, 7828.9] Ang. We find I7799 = 17.9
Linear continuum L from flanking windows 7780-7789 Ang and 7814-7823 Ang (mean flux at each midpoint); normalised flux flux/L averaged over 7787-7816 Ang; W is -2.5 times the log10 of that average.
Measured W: 0.03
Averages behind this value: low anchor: 18.1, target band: 17.8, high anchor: 18.5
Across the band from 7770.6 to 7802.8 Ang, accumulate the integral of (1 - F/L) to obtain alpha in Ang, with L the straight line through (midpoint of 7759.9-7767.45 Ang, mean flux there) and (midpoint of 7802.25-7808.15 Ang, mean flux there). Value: 0.9 Ang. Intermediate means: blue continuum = 17.9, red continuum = 17.9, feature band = 17.4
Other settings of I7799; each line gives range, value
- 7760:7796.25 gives 17.7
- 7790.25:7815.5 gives 17.7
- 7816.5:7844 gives 18.4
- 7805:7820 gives 18.6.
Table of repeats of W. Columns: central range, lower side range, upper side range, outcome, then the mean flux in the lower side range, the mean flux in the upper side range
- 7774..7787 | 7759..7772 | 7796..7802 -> -0.033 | 17.7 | 16.6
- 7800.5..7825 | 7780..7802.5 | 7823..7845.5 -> -0.022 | 17.5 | 18.3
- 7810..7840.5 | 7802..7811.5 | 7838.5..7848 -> -0.017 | 18.1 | 18.2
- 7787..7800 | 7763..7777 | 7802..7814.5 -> 0.031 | 17.5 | 18.4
